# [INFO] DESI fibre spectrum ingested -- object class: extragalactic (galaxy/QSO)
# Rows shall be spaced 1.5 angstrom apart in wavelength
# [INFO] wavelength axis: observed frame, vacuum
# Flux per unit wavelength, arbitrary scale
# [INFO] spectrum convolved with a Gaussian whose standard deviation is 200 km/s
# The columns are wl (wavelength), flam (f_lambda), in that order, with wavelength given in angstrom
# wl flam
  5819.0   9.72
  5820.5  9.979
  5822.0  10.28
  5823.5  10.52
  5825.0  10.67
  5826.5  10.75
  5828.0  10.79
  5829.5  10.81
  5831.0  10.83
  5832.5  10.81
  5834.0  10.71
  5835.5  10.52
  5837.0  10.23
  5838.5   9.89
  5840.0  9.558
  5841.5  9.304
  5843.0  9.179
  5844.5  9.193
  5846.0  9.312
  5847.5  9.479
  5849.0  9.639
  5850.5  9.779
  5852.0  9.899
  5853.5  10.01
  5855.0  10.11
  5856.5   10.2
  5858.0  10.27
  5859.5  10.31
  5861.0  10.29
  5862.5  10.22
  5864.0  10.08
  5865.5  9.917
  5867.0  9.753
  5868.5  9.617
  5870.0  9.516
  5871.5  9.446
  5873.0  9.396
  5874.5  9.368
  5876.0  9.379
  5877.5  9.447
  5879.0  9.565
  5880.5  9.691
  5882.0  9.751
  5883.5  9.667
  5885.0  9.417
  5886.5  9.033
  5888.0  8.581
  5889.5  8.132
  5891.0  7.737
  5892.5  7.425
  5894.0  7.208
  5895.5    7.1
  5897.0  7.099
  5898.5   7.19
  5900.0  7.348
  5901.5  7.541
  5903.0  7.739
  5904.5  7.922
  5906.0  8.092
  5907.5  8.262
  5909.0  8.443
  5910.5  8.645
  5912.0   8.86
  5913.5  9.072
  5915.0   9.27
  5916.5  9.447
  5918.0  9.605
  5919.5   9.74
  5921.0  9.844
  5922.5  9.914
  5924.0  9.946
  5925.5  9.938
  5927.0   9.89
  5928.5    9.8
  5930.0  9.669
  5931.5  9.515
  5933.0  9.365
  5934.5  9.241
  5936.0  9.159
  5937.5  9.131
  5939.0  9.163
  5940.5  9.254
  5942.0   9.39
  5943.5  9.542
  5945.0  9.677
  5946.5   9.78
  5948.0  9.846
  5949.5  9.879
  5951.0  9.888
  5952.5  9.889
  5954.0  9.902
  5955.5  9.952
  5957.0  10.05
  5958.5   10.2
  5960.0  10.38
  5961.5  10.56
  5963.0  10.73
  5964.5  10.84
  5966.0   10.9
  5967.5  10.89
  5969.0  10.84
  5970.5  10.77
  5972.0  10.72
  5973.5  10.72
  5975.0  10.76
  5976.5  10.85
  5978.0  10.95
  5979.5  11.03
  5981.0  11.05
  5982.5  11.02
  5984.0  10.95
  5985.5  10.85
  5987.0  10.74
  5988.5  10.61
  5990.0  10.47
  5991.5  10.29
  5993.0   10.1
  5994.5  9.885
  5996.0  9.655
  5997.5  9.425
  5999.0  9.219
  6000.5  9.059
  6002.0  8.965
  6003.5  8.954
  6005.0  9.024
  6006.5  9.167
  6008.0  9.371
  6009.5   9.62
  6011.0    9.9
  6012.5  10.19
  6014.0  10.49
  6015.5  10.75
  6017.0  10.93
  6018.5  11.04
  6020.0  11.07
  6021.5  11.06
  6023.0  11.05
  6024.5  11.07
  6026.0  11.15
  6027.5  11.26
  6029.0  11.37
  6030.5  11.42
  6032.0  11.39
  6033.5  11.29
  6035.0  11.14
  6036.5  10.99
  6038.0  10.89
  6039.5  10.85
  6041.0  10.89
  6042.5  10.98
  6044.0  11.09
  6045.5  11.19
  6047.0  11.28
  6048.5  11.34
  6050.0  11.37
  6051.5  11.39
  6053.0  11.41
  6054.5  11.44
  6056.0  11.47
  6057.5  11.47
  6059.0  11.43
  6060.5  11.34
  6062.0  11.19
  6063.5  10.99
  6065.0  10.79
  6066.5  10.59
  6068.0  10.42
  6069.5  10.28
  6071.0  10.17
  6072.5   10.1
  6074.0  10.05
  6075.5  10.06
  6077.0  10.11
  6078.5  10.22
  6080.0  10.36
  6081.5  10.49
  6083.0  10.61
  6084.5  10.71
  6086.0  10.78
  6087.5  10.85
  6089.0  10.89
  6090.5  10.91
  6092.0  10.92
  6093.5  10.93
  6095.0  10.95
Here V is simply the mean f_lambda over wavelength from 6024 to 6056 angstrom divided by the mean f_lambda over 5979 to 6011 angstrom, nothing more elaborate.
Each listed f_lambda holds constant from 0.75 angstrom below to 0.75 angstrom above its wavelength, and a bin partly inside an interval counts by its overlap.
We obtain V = 1.12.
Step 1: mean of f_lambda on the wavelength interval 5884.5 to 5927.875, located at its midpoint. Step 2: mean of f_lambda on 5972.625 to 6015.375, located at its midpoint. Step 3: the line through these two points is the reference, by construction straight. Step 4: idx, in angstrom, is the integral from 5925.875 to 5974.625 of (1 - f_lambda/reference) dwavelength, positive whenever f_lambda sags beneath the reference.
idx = -3.31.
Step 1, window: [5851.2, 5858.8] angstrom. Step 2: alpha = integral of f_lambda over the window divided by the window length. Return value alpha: 10.1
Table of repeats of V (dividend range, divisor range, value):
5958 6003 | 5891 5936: 1.20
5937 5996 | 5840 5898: 1.11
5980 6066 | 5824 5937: 1.14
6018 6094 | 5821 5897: 1.14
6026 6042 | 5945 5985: 1.06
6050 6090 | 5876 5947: 1.21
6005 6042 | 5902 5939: 1.17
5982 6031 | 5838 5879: 1.06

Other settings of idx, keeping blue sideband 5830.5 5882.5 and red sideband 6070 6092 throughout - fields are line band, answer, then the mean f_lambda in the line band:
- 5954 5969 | -0.52 angstrom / 10.5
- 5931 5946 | 1.08 angstrom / 9.35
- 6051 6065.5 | -1.25 angstrom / 11.3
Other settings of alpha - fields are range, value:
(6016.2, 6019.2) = 11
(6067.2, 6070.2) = 10.4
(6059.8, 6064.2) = 11.2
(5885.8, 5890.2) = 8.58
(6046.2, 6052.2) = 11.3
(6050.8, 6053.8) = 11.4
